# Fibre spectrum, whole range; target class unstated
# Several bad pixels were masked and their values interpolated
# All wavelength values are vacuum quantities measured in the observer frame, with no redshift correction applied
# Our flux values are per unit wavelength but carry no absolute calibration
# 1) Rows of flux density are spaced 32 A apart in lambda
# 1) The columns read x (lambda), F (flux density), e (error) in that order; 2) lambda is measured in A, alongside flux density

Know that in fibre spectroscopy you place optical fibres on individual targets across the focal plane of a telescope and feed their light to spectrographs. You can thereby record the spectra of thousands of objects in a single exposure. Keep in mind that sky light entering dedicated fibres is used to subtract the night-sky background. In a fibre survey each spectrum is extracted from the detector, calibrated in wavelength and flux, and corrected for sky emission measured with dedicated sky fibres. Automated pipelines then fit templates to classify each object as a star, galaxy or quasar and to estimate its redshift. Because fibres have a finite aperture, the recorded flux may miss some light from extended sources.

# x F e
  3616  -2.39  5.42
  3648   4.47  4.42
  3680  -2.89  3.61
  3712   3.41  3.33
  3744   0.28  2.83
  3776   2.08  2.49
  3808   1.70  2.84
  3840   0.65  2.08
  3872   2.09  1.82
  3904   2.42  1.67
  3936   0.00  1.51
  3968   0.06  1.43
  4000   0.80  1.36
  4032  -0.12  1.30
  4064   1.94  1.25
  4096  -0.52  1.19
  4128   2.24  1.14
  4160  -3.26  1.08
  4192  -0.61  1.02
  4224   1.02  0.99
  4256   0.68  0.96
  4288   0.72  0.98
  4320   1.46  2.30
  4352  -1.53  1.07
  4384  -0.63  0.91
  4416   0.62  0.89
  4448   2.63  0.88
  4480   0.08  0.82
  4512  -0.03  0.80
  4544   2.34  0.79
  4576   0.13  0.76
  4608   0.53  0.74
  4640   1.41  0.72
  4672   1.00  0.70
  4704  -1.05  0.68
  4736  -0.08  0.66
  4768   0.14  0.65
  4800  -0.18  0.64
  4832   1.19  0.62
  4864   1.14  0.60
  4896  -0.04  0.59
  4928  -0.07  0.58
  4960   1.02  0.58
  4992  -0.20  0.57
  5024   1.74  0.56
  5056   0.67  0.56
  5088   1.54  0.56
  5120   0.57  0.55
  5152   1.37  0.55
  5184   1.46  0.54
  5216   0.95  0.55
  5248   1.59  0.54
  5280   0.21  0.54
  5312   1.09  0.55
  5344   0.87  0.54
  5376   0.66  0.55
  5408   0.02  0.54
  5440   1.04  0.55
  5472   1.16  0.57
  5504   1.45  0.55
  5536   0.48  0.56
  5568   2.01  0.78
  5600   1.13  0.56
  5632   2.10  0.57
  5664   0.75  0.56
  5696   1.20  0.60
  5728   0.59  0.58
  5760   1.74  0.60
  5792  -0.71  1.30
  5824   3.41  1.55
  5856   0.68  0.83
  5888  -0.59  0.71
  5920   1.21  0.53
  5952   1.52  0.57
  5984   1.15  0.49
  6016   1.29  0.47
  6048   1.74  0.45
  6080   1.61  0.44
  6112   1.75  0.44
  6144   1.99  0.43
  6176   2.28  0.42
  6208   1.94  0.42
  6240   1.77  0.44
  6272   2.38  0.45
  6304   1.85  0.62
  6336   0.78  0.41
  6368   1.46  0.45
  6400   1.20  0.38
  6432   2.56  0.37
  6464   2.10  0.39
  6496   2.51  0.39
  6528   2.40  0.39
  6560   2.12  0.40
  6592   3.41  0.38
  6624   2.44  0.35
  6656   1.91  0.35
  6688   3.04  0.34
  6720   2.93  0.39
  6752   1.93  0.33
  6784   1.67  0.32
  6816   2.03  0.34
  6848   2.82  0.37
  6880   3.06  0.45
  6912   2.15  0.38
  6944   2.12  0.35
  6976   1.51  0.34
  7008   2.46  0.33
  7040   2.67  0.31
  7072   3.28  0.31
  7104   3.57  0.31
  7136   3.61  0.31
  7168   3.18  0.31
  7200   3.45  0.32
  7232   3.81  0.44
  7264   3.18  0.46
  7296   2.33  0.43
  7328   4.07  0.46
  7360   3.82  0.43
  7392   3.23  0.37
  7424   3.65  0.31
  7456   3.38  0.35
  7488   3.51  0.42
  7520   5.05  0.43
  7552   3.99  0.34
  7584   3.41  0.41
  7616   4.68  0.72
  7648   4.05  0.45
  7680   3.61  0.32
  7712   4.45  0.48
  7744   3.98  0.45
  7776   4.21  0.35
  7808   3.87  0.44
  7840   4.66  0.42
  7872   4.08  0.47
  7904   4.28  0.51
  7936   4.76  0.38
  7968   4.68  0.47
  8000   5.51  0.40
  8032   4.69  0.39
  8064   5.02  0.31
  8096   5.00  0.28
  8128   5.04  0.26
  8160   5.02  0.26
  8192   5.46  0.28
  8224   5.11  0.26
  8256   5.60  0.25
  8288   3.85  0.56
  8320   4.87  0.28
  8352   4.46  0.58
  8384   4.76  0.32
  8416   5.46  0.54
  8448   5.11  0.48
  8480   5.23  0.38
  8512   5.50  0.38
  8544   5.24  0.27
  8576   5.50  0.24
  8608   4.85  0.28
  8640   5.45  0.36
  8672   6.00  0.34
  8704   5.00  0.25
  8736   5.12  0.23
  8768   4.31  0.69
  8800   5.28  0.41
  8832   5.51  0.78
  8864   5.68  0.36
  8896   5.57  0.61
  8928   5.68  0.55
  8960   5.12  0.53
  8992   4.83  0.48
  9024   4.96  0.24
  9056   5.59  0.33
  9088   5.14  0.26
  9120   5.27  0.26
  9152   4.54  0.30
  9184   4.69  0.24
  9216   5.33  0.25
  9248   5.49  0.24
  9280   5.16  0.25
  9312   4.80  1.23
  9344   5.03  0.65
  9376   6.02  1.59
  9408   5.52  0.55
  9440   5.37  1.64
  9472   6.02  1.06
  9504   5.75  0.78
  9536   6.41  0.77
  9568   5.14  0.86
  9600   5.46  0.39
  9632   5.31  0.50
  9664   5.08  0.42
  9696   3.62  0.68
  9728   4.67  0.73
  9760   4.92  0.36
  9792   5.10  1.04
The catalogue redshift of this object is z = 0.77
